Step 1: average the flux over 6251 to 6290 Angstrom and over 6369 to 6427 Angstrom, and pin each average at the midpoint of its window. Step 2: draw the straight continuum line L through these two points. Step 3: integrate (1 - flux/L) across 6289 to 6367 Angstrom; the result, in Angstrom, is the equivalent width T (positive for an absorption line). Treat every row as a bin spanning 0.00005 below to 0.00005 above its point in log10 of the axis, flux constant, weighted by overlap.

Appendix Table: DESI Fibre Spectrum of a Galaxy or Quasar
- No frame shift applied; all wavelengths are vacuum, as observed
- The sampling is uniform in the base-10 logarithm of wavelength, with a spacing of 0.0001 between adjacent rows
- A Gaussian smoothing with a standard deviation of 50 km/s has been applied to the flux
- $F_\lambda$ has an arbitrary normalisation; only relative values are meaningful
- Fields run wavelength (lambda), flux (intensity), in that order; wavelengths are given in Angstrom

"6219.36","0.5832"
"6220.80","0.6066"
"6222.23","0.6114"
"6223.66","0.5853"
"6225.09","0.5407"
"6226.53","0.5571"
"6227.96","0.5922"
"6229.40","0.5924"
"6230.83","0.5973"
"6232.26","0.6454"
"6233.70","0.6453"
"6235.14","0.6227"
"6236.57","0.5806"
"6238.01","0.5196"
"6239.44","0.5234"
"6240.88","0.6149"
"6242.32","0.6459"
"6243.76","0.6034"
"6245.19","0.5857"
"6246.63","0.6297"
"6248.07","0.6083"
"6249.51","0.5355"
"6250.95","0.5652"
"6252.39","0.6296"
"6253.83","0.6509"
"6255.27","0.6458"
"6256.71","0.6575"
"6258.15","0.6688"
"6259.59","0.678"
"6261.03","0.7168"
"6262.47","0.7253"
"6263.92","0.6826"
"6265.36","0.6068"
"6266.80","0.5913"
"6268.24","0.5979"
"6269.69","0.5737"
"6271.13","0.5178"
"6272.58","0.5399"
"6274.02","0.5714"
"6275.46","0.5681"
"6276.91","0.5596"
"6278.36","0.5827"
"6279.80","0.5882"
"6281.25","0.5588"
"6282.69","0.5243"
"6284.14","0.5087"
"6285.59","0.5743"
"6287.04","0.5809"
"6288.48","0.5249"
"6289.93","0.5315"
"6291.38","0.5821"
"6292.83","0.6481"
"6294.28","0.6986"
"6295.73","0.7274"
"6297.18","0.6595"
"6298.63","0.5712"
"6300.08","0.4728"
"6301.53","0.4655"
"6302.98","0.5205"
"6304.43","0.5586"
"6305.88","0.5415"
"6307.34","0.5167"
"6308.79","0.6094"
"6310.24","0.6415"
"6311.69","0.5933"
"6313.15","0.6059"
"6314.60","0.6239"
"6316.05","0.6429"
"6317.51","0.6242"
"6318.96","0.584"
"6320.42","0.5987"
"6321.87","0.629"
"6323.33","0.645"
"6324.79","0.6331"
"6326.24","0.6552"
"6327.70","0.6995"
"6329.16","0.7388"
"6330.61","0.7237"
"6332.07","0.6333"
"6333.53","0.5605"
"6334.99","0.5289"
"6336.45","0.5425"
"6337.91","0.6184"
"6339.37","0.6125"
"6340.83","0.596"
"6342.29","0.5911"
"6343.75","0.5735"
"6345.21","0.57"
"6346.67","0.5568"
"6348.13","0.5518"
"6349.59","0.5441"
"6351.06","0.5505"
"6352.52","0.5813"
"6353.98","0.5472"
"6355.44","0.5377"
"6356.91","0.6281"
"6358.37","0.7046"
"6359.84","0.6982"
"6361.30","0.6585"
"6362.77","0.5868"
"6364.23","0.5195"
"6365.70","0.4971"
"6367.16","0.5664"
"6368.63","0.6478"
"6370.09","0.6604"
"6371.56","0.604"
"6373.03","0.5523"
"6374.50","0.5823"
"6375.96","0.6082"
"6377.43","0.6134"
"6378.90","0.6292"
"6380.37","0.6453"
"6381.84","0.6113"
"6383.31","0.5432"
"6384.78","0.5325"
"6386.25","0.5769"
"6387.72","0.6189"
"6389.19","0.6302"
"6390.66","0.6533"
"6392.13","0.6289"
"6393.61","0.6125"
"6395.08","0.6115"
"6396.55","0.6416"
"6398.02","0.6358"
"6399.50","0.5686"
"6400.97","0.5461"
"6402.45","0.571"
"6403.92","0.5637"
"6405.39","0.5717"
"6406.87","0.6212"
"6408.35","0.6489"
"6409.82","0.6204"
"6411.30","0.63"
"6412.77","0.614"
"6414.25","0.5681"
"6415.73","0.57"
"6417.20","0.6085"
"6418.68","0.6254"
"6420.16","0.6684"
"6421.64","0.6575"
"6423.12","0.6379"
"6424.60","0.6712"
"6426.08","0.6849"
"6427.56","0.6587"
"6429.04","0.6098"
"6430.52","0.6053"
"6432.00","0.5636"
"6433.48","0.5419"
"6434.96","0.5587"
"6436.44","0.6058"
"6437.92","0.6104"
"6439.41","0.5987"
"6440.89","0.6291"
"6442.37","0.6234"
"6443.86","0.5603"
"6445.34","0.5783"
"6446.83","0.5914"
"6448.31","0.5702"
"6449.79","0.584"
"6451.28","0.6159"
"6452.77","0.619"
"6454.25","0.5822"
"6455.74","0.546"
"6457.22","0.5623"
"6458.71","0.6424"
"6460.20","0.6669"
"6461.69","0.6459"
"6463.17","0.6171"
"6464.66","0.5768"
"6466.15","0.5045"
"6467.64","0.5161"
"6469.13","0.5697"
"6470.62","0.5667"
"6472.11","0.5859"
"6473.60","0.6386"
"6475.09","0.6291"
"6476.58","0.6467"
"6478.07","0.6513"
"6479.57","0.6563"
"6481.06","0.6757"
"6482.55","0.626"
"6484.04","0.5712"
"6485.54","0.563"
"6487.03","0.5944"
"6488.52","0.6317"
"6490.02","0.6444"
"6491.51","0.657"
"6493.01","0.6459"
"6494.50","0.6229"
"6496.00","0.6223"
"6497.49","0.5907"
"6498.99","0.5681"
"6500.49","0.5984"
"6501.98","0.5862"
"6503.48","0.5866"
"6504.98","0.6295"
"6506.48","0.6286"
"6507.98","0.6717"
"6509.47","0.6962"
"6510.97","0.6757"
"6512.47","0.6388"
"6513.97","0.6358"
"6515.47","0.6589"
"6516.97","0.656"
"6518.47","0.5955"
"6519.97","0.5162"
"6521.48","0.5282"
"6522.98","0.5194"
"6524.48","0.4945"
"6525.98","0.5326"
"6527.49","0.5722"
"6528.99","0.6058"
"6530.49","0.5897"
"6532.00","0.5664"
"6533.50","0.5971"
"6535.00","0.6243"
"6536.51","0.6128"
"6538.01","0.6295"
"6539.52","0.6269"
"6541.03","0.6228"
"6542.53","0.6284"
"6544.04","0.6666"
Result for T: 0.8 Angstrom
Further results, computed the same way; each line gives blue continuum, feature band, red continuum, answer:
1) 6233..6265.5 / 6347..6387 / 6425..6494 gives 1.43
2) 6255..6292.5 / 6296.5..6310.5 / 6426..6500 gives 1.02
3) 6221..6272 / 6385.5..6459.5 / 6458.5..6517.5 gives 1.26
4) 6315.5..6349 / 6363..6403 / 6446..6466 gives 0.69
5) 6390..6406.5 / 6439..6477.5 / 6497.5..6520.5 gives 1.10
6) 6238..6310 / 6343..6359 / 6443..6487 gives 0.50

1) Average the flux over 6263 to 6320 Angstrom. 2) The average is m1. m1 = 0.582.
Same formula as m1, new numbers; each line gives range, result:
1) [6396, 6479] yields 0.603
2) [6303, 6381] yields 0.602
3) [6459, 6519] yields 0.619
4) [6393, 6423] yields 0.608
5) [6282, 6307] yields 0.569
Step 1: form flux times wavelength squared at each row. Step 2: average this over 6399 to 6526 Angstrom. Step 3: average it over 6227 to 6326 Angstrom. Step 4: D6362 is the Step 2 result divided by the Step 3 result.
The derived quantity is 1.1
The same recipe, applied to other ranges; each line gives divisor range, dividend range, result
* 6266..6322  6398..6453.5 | 1.09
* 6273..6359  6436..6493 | 1.07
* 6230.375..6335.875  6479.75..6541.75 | 1.08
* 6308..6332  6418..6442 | 1.00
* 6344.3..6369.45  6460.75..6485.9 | 1.07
